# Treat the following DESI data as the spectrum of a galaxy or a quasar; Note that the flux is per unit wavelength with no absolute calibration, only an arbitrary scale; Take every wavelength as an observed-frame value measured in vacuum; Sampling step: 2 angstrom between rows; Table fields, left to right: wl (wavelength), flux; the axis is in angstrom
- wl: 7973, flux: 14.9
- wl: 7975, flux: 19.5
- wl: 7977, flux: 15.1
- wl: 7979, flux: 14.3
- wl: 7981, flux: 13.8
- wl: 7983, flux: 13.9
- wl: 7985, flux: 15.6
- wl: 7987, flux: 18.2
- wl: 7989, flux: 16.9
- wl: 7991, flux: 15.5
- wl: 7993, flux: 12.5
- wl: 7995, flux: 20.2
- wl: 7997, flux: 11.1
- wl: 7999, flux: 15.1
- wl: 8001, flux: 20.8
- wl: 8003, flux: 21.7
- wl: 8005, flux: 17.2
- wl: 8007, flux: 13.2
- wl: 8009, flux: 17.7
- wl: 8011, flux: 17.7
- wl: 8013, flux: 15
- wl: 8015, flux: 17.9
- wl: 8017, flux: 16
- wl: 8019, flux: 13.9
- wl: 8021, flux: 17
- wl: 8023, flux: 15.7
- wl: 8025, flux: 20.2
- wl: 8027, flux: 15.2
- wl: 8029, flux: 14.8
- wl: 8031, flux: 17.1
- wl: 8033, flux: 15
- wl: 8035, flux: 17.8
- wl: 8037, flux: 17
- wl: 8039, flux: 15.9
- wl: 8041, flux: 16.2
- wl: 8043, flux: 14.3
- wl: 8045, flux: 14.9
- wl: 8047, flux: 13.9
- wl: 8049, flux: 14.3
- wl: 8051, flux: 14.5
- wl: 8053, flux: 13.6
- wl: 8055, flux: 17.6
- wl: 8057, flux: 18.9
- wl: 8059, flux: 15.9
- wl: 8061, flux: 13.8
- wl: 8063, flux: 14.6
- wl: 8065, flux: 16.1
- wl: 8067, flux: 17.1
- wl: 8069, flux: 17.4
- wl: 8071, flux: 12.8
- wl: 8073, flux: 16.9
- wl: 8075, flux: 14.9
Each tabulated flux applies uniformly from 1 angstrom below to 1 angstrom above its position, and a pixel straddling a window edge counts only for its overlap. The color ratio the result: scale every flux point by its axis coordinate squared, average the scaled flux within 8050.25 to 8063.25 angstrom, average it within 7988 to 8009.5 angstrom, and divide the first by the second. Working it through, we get 0.96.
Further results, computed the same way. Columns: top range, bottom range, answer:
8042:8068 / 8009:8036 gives 0.94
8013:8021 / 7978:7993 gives 1.05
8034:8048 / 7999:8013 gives 0.90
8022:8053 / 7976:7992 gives 1.03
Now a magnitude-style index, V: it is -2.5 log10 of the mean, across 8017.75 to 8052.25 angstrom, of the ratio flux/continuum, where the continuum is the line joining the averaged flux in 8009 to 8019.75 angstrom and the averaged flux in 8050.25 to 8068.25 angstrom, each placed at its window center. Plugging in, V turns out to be 0.02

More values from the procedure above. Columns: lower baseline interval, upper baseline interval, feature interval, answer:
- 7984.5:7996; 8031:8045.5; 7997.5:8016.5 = -0.05 mag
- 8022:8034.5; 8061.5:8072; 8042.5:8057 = 0.06 mag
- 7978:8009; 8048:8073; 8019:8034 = -0.03 mag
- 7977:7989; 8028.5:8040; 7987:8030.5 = -0.05 mag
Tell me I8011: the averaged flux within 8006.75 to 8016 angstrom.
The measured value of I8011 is 16.6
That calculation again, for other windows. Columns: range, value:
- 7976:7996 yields 15.6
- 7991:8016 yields 16.6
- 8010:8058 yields 16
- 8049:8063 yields 15.5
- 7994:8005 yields 17.7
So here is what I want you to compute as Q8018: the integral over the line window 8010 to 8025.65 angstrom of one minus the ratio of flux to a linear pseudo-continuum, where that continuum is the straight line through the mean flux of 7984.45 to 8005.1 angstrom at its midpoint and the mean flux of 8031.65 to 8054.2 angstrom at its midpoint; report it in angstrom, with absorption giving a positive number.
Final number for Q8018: -0.52 angstrom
